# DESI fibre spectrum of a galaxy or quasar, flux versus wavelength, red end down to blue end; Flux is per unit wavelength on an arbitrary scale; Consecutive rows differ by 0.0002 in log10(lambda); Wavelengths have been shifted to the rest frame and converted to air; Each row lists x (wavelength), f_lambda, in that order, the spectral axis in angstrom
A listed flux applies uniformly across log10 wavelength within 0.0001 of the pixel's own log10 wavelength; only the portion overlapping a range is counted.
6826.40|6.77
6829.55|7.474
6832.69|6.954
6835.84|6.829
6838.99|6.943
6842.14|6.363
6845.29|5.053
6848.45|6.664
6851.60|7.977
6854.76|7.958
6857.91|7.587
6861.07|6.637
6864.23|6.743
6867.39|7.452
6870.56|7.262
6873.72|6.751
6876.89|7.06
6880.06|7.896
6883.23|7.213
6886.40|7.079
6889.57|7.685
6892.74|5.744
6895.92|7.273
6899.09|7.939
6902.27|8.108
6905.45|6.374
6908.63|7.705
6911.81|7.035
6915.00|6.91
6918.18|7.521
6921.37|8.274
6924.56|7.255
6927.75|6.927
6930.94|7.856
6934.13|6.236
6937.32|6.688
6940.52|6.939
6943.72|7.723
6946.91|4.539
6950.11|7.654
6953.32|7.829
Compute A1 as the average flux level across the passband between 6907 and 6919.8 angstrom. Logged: 7.29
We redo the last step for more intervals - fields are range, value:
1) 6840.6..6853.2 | 6.51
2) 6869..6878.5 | 7.02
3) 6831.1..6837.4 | 6.9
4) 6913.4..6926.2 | 7.48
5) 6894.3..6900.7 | 7.6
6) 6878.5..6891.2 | 7.46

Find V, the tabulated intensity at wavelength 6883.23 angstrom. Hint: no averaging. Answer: 7.213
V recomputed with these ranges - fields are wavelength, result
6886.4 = 7.079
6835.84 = 6.829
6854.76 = 7.958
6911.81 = 7.035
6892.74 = 5.744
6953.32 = 7.829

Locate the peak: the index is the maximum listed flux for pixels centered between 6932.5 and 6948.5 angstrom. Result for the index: 7.723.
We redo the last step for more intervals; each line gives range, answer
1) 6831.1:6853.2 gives 7.977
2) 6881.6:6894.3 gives 7.685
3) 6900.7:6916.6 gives 8.108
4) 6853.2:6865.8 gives 7.958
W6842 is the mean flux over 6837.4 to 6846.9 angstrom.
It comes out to 6.12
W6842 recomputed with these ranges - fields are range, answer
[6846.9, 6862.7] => 7.37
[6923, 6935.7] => 7.07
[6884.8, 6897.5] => 6.95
